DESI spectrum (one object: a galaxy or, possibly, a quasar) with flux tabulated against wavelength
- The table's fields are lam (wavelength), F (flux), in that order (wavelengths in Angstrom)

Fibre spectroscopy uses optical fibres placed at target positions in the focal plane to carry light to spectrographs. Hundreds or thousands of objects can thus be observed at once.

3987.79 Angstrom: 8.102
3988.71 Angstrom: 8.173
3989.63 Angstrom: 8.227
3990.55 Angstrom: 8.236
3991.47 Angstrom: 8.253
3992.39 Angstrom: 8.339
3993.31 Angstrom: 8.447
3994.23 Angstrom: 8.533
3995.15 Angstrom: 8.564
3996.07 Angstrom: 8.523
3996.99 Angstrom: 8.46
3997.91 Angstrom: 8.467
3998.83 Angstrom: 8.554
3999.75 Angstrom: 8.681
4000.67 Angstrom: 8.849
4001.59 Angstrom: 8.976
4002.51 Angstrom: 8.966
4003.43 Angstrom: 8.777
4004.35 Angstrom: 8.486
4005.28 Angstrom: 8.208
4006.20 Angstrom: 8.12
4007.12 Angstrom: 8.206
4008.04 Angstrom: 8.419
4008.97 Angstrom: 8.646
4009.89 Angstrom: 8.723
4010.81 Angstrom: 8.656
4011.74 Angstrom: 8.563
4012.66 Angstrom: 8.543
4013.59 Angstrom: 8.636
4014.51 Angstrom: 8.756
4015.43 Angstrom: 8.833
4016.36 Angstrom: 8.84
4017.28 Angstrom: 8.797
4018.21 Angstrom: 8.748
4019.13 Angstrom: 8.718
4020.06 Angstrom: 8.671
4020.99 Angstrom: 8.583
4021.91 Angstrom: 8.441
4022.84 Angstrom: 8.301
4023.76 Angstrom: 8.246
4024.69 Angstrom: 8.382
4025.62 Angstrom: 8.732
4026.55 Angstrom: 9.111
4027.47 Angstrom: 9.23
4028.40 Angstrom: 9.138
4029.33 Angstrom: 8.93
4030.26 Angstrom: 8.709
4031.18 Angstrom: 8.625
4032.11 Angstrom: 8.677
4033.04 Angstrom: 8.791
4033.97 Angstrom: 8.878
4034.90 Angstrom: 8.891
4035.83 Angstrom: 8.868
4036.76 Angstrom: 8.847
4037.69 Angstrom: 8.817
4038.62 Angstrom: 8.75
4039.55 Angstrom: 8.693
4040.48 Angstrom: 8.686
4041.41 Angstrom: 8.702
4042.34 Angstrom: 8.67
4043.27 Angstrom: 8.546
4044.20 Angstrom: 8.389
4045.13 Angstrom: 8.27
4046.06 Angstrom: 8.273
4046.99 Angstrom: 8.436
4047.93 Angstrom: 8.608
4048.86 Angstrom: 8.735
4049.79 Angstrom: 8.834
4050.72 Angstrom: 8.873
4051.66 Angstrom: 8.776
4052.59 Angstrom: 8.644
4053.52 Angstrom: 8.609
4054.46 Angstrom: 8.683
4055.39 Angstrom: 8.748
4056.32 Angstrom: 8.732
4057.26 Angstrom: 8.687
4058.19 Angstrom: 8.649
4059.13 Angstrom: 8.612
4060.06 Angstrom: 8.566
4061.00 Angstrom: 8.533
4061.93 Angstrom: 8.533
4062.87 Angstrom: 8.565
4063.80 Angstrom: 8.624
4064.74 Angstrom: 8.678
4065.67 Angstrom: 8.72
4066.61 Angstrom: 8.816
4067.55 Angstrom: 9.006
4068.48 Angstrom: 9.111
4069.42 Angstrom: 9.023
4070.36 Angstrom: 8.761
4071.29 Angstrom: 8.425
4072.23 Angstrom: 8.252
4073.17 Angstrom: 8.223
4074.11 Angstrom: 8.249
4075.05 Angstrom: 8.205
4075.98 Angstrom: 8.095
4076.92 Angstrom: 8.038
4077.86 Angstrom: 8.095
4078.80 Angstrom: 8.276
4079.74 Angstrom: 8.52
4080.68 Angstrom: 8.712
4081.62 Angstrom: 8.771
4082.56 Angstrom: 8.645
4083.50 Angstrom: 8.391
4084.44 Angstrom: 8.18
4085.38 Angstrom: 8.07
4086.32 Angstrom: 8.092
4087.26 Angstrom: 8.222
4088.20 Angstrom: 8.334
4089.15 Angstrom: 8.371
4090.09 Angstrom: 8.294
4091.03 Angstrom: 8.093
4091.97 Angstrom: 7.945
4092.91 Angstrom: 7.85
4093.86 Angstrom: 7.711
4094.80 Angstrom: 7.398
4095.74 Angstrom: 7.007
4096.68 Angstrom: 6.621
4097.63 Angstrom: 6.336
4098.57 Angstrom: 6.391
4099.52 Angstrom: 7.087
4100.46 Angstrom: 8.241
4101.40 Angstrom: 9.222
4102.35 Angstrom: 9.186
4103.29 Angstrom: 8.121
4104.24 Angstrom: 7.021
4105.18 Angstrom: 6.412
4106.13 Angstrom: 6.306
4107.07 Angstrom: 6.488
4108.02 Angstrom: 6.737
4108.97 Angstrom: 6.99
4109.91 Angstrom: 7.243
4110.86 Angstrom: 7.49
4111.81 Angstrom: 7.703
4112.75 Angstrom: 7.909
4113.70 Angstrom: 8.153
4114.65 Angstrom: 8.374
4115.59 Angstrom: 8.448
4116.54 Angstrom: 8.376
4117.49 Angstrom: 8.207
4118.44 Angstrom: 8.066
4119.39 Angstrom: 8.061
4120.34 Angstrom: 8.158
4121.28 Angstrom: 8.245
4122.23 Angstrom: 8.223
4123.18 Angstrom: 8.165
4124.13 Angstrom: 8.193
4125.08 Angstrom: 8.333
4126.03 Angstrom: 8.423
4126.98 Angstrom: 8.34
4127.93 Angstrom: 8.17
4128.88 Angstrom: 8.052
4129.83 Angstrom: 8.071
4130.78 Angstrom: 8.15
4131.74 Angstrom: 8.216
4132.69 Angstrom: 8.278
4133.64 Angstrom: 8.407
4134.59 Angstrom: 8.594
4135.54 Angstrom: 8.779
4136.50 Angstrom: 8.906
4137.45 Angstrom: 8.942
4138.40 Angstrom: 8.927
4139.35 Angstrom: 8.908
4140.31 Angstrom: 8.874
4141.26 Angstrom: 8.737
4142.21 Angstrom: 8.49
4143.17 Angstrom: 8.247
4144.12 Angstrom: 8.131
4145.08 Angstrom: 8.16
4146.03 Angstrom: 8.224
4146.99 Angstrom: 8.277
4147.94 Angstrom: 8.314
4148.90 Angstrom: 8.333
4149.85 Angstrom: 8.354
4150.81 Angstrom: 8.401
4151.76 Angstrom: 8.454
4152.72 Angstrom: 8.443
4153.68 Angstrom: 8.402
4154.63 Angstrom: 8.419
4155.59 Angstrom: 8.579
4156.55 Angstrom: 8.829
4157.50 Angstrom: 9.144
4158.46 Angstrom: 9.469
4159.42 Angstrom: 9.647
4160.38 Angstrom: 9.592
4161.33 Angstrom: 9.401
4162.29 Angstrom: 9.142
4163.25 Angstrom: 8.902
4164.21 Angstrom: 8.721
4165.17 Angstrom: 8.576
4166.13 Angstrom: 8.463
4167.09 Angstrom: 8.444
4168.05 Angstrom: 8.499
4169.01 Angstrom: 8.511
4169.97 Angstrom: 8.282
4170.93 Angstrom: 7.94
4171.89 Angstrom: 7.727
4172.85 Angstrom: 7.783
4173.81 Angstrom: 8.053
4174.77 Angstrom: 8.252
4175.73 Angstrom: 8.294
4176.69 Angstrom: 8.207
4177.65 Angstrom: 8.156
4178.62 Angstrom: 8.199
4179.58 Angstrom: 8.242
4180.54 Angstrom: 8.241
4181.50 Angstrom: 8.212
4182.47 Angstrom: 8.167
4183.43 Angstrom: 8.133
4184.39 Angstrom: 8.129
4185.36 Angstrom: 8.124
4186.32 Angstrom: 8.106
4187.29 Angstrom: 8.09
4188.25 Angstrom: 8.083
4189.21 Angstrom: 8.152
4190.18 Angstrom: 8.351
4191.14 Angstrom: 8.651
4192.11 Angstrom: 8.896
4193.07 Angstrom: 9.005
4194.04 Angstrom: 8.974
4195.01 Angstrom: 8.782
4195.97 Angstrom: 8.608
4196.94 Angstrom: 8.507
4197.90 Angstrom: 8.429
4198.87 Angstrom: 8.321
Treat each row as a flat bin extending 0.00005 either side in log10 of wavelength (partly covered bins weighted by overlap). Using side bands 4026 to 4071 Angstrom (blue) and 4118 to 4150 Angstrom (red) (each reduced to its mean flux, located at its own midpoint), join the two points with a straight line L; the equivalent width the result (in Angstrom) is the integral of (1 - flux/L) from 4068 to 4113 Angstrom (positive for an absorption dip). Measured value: 3.5 Angstrom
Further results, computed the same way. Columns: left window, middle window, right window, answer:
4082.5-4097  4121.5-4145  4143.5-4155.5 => -0.6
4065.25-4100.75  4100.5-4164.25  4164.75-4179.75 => -1.0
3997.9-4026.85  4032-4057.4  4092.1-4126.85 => -1.1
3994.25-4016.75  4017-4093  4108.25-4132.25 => -1.9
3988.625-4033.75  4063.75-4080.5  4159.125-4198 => 0.1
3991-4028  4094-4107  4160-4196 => 1.8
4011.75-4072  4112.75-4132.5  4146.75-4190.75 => 0.7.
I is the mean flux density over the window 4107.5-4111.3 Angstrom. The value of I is 7.09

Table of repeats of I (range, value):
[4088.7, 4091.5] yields 8.27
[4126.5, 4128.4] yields 8.26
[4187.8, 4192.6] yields 8.44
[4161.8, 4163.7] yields 9.01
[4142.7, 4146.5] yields 8.2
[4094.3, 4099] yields 6.77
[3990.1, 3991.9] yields 8.24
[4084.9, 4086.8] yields 8.09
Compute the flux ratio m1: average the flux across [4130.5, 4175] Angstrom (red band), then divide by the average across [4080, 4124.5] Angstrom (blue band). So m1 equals 1.09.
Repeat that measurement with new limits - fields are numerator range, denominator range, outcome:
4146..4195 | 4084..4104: 1.08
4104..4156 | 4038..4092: 0.95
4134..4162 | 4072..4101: 1.09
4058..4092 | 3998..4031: 0.98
